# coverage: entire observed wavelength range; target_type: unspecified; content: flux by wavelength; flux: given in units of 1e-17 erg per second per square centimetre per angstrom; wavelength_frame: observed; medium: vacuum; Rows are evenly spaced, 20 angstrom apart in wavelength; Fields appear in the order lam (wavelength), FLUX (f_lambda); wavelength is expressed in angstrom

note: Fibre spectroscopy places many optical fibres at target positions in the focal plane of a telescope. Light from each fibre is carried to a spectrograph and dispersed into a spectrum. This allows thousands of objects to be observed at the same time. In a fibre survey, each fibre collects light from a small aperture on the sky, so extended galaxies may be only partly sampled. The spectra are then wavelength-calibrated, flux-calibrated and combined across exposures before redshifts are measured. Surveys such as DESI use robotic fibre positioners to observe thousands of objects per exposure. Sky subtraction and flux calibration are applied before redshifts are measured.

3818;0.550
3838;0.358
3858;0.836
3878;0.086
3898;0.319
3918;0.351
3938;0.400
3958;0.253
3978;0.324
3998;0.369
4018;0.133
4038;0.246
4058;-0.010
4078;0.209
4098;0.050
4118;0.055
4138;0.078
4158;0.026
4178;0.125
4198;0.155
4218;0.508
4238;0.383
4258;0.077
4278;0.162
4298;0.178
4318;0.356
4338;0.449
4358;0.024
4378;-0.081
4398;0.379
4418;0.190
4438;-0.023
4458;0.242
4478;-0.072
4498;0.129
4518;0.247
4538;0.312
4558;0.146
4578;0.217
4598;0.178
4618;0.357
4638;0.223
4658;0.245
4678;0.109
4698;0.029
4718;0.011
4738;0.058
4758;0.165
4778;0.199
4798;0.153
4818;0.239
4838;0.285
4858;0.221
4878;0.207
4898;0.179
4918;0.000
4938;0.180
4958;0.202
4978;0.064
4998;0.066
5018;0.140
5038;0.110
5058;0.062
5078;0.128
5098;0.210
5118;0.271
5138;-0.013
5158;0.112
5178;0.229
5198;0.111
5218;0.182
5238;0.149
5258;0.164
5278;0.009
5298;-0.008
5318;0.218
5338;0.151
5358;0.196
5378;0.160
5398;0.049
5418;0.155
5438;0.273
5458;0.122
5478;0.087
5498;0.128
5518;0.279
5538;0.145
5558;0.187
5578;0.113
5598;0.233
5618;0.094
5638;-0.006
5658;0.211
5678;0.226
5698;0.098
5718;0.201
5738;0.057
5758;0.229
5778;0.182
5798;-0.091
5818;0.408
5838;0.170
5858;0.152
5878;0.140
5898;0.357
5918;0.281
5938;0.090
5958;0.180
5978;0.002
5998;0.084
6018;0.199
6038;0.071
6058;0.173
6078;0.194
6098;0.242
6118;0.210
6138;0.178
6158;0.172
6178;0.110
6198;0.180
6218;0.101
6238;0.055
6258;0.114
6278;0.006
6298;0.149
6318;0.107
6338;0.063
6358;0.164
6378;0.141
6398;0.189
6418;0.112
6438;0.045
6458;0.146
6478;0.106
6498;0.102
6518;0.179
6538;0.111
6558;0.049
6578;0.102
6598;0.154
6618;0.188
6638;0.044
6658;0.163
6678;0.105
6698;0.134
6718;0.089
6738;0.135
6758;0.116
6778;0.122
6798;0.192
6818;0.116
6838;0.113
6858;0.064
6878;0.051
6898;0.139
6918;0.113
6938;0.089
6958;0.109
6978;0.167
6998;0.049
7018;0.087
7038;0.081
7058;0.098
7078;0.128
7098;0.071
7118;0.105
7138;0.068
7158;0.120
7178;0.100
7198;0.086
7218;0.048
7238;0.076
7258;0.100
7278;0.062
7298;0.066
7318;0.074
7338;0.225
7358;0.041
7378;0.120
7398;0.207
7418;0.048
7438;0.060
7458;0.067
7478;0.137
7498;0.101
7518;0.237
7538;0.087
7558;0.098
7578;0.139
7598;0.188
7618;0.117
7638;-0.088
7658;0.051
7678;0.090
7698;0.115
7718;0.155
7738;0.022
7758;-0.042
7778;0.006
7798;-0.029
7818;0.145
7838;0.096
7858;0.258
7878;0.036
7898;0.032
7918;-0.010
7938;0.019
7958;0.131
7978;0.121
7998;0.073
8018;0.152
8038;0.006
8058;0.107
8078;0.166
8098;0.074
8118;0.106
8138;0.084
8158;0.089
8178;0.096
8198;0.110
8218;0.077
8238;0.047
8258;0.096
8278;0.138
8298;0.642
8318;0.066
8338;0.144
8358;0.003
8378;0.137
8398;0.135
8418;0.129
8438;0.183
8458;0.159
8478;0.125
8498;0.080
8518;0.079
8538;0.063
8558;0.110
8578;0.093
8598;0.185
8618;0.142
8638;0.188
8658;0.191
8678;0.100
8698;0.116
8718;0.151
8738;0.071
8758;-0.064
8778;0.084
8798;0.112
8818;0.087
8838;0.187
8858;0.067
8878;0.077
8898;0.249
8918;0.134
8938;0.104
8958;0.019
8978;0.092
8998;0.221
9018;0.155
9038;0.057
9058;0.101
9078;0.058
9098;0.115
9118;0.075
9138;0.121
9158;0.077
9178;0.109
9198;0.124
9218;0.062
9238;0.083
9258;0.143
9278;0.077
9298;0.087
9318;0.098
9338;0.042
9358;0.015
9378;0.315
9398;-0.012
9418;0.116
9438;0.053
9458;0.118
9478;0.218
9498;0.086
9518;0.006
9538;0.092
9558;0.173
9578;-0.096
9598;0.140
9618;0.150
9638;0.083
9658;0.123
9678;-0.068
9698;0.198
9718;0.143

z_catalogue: 1.226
